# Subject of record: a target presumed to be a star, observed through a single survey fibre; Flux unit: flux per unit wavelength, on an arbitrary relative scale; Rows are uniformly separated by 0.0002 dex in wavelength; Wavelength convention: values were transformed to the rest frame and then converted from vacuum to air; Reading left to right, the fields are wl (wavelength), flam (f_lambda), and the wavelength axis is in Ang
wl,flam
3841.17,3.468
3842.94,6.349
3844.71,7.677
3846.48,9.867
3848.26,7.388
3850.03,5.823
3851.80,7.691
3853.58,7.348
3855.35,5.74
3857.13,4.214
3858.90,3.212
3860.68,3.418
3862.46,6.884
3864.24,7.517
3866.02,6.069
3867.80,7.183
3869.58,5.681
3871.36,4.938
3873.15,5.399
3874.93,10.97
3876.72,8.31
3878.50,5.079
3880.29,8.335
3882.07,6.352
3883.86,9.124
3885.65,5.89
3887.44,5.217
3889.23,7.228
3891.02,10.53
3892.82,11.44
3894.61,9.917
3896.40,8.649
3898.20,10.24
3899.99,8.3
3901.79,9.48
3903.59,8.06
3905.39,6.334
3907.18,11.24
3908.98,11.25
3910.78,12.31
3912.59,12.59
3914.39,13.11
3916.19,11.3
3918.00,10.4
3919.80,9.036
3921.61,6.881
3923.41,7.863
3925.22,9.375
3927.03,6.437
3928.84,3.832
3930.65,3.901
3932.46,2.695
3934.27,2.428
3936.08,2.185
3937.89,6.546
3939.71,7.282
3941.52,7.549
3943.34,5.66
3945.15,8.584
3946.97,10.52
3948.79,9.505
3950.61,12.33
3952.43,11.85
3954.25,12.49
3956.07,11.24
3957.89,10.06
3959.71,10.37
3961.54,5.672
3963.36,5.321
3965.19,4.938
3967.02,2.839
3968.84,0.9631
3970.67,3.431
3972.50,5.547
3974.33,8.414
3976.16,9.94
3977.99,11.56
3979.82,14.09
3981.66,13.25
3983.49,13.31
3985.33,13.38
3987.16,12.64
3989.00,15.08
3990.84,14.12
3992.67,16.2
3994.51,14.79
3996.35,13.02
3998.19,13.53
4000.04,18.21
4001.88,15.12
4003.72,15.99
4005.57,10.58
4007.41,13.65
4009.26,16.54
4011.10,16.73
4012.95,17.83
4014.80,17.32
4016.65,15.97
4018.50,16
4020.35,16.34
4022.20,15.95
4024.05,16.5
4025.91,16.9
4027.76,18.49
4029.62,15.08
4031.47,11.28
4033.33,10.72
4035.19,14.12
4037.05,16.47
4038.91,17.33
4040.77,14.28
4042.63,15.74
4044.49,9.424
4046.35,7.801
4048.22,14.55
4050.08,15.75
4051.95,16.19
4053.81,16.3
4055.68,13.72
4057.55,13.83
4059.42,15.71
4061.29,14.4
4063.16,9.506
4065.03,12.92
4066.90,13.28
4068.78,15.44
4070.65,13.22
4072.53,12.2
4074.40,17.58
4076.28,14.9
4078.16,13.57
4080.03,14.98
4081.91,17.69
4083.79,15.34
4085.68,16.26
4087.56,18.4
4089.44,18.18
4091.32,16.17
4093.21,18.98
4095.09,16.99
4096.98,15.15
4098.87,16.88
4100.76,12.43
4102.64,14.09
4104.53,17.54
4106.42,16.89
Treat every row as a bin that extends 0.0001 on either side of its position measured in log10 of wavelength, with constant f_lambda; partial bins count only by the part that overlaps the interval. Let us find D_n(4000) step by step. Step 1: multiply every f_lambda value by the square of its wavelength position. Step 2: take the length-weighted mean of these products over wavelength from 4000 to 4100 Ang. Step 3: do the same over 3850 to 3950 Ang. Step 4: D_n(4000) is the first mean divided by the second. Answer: 2.15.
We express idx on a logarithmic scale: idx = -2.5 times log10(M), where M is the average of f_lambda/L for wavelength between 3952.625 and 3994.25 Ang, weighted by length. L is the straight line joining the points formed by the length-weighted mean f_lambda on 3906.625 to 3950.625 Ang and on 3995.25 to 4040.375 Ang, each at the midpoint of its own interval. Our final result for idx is 0.20 mag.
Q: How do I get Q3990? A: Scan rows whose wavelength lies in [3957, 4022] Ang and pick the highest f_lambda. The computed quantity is 18.21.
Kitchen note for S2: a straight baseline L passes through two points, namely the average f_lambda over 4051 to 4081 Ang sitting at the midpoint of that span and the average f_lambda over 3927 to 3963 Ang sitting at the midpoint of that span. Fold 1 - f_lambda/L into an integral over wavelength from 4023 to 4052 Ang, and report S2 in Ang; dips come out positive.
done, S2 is -4.0 Ang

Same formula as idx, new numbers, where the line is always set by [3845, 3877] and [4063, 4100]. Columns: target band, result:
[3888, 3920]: -0.21 mag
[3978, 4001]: -0.20 mag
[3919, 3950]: 0.41 mag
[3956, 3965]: 0.30 mag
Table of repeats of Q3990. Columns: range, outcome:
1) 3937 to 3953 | 12.33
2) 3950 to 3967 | 12.49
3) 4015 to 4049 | 18.49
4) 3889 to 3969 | 13.11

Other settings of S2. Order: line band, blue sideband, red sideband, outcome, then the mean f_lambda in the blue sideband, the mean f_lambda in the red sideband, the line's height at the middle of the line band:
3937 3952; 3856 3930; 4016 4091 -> 2.4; 8.02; 14.8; 10.2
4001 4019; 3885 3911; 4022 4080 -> -3.7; 9.02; 14.3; 12.9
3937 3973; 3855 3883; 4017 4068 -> 8.9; 6.22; 14.4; 10.3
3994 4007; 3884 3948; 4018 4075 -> -2.4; 8.13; 14.4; 12.2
